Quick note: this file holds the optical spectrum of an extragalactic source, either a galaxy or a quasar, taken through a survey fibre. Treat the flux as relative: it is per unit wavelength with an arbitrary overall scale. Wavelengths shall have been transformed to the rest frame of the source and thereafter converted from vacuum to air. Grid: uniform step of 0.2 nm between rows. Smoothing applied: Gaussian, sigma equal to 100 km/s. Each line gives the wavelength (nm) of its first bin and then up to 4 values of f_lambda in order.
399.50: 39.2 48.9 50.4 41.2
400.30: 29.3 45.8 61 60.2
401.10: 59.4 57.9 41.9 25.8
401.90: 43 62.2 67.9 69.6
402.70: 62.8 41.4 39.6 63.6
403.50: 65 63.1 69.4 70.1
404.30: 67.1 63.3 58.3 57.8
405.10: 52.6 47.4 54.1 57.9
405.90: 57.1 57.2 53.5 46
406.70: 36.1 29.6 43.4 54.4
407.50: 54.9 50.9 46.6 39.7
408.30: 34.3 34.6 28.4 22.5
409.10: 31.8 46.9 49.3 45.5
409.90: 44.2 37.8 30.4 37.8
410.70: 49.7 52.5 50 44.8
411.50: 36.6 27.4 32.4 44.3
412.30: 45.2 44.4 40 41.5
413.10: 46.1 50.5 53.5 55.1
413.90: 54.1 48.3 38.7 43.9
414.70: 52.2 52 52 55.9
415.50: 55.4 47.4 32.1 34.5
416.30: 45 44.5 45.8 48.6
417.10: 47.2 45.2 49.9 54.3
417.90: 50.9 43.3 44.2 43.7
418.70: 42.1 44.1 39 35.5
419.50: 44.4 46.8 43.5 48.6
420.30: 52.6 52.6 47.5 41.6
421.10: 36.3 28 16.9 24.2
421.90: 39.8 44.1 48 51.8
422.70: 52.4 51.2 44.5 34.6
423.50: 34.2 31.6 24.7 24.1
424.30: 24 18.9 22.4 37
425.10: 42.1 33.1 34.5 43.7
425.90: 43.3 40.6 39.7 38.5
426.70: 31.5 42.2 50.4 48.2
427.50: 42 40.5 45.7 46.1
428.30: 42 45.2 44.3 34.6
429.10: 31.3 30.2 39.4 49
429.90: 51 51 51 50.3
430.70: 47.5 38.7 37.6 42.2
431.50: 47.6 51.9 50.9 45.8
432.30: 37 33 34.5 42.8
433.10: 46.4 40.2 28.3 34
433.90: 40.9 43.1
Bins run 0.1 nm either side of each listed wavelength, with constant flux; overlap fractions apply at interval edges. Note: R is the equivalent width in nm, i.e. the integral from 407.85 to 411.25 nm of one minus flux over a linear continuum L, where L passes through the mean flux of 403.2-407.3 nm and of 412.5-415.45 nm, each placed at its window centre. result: 0.787 nm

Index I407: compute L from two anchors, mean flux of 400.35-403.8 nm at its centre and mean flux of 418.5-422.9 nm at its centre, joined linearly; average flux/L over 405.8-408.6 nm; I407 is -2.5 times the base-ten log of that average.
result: 0.12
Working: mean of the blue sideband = 54.3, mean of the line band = 45.6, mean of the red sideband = 42.1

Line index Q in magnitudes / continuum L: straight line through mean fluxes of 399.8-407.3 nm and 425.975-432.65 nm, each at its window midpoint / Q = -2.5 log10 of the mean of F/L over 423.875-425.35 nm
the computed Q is 0.497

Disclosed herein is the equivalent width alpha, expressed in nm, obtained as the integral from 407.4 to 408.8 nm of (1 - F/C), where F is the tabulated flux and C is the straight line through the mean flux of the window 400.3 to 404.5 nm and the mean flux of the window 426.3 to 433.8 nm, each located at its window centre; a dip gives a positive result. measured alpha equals 0.32 nm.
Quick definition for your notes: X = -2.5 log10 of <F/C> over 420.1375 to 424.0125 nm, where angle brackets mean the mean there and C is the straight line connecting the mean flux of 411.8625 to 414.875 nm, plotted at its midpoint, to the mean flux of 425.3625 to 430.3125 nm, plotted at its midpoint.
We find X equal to 0.10 mag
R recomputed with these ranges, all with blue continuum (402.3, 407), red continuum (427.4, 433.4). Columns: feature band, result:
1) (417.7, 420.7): 0.195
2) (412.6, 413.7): 0.097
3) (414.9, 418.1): 0.176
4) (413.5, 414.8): 0.054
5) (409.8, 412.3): 0.566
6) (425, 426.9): 0.273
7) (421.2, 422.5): 0.340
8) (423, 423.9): 0.224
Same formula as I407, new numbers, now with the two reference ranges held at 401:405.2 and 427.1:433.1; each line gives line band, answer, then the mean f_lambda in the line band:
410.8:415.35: 0.13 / 46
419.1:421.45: 0.14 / 42.6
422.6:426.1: 0.30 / 35.2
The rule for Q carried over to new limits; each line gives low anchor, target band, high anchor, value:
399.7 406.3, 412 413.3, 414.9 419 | 0.12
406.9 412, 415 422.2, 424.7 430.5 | -0.06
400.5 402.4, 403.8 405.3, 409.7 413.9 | -0.22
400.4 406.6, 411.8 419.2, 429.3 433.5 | 0.10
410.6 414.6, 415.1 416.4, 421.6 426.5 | -0.07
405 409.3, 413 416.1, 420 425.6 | -0.18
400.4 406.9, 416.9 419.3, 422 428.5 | -0.03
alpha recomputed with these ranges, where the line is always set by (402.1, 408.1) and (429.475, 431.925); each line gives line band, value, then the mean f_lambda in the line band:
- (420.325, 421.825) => 0.41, 36.2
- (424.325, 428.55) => 0.80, 39.1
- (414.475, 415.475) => 0.00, 52.1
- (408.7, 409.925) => 0.34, 38.8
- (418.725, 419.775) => 0.18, 41.9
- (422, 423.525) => 0.12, 45.6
